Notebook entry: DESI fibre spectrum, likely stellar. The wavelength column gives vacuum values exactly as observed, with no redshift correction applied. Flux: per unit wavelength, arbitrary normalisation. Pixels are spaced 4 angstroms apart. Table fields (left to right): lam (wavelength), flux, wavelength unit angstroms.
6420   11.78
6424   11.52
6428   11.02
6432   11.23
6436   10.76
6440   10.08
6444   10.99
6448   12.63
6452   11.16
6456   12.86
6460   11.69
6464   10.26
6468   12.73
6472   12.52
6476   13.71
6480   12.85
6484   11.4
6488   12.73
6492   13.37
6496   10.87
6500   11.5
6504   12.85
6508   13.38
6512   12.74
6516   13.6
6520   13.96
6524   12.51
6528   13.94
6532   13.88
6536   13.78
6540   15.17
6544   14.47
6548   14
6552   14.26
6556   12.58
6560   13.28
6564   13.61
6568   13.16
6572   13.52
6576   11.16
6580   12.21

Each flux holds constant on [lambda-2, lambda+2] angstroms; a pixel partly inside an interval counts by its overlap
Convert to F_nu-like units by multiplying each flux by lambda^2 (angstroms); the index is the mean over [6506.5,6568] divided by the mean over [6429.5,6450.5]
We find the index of 1.26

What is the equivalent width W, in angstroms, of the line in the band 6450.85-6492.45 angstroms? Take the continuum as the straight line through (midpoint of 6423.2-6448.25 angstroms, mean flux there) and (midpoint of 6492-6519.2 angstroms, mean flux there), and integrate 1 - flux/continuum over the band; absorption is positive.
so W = -1.5 angstroms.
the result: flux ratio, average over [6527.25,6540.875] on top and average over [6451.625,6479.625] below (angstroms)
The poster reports 1.16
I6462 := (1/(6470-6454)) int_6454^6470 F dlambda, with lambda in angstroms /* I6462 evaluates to 11.9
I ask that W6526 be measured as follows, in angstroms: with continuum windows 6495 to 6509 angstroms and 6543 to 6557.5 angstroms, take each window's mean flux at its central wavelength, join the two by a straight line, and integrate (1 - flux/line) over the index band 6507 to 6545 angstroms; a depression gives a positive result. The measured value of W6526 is -2.2 angstroms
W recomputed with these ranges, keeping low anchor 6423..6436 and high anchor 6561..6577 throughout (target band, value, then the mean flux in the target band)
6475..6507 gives -1.16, 12.4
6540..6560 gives -1.83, 13.9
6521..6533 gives -0.97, 13.4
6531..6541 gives -1.33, 14.2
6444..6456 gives -0.50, 11.9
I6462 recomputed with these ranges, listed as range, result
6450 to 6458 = 12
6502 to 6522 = 13.3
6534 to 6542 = 14.5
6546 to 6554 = 14.1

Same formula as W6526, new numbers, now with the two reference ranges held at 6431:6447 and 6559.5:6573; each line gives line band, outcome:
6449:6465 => -0.6 angstroms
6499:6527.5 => -1.6 angstroms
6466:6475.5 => -1.1 angstroms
